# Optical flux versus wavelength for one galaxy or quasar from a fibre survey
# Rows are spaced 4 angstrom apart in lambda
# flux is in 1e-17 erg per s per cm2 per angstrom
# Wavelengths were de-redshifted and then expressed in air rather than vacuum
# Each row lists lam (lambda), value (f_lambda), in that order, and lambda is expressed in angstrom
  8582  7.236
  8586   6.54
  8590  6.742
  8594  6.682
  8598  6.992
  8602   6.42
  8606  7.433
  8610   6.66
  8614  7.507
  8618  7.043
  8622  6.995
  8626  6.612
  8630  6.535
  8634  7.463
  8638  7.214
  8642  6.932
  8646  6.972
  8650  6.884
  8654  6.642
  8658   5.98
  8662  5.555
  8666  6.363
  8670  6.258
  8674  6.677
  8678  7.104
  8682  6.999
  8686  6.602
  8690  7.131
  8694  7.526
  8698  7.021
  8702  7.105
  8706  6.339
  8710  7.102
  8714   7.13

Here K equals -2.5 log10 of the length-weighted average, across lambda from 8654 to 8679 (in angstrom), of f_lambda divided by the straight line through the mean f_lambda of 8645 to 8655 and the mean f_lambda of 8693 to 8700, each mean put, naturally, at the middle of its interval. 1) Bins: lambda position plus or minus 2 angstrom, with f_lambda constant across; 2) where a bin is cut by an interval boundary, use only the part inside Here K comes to 0.109 mag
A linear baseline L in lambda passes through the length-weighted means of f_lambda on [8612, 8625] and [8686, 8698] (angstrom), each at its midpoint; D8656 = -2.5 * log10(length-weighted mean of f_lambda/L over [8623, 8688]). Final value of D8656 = 0.07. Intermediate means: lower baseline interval 7.14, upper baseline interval 7.16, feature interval 6.68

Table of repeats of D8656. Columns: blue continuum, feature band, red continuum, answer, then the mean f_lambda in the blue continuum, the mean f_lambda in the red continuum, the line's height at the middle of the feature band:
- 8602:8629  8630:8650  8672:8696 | -0.011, 6.98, 7.01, 6.99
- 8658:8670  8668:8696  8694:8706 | -0.062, 6.01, 7.02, 6.52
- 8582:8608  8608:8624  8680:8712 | -0.029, 6.83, 6.98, 6.86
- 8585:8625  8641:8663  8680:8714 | 0.069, 6.9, 6.99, 6.95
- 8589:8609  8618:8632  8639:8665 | -0.012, 6.85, 6.52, 6.69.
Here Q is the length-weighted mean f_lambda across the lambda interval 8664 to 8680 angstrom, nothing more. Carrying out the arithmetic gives 6.6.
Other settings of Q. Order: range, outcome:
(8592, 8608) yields 6.88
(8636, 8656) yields 6.93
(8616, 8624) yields 7.02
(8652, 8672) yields 6.16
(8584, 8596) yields 6.65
